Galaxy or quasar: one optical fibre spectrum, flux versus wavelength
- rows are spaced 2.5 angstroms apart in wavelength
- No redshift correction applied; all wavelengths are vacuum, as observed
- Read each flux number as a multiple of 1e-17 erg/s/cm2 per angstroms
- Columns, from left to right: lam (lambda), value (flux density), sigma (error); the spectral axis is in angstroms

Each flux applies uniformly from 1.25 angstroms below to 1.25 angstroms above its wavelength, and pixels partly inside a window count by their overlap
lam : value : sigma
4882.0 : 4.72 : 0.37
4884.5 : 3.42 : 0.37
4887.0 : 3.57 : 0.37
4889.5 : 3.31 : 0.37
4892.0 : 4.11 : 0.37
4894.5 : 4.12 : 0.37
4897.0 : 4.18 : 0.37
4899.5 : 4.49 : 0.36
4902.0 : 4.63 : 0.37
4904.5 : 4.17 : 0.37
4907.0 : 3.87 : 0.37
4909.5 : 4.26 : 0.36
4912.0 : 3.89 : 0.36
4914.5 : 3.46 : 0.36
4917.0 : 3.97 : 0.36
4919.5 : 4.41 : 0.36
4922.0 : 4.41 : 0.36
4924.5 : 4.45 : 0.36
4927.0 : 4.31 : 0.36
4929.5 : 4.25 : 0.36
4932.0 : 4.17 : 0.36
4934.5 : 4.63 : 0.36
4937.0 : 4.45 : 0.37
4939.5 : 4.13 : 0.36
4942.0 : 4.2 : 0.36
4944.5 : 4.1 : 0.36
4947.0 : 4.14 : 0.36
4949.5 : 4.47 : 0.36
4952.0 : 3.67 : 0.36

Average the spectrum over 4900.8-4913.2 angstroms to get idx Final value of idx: 4.16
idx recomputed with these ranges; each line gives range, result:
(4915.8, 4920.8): 4.19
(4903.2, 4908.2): 4.03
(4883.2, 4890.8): 3.45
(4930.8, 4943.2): 4.32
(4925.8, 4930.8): 4.28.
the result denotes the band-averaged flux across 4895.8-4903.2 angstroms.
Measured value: 4.43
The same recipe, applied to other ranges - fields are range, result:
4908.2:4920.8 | 4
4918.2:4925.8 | 4.42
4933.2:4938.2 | 4.54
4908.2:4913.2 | 4.07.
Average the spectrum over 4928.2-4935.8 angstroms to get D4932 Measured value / 4.35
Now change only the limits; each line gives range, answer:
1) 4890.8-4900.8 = 4.23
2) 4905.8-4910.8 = 4.07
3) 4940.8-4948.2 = 4.15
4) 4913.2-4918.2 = 3.71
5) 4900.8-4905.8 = 4.39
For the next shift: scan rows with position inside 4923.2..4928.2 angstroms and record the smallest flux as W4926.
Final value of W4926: 4.31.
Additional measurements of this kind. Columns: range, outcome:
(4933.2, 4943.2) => 4.13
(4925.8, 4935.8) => 4.17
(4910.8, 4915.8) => 3.46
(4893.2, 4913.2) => 3.87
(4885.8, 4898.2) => 3.31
